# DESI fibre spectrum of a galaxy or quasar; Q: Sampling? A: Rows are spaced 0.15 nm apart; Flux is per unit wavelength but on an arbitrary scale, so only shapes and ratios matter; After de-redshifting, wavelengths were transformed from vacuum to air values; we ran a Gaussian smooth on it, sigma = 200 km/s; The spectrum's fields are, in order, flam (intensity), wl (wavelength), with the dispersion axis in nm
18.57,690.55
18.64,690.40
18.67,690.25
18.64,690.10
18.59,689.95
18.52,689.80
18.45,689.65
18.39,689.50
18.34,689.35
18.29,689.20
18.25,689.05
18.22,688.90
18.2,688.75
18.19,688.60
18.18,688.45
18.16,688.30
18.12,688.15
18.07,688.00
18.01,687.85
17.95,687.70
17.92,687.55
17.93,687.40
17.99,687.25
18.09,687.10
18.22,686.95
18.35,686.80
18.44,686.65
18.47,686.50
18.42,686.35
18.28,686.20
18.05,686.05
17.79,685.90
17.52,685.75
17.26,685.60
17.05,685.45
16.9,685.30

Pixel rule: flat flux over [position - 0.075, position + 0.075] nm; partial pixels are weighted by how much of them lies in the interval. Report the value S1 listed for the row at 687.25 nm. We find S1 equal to 17.99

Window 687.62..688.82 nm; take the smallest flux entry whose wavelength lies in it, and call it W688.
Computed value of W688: 17.95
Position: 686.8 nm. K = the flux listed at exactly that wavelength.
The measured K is 18.35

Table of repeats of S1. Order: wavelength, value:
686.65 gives 18.44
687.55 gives 17.92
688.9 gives 18.22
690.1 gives 18.64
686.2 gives 18.28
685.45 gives 17.05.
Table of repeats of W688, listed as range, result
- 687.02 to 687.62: 17.92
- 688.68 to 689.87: 18.2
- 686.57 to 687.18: 18.09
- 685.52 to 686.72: 17.26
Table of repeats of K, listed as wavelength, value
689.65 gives 18.45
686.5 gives 18.47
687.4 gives 17.93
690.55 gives 18.57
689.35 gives 18.34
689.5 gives 18.39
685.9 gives 17.79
